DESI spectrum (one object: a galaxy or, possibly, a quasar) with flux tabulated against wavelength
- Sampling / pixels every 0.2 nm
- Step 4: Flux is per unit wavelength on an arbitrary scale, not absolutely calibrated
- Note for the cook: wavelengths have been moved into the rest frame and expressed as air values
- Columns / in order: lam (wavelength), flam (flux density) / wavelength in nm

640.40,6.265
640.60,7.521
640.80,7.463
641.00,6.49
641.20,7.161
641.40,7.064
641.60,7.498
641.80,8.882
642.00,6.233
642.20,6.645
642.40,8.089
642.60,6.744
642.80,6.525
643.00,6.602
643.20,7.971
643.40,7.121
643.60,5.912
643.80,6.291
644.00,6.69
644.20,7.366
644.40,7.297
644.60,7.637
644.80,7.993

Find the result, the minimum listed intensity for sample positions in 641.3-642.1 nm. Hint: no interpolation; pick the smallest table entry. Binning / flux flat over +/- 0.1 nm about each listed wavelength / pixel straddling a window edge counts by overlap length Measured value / 6.233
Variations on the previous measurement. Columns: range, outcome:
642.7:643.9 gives 5.912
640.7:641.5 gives 6.49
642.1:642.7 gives 6.645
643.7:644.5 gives 6.291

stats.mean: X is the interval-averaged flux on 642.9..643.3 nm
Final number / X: 7.29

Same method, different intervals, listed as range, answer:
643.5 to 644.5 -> 6.71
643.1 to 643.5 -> 7.55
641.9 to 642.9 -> 6.85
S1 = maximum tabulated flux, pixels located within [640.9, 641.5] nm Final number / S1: 7.161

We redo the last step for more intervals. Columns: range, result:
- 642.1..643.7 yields 8.089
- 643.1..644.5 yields 7.971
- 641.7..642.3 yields 8.882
